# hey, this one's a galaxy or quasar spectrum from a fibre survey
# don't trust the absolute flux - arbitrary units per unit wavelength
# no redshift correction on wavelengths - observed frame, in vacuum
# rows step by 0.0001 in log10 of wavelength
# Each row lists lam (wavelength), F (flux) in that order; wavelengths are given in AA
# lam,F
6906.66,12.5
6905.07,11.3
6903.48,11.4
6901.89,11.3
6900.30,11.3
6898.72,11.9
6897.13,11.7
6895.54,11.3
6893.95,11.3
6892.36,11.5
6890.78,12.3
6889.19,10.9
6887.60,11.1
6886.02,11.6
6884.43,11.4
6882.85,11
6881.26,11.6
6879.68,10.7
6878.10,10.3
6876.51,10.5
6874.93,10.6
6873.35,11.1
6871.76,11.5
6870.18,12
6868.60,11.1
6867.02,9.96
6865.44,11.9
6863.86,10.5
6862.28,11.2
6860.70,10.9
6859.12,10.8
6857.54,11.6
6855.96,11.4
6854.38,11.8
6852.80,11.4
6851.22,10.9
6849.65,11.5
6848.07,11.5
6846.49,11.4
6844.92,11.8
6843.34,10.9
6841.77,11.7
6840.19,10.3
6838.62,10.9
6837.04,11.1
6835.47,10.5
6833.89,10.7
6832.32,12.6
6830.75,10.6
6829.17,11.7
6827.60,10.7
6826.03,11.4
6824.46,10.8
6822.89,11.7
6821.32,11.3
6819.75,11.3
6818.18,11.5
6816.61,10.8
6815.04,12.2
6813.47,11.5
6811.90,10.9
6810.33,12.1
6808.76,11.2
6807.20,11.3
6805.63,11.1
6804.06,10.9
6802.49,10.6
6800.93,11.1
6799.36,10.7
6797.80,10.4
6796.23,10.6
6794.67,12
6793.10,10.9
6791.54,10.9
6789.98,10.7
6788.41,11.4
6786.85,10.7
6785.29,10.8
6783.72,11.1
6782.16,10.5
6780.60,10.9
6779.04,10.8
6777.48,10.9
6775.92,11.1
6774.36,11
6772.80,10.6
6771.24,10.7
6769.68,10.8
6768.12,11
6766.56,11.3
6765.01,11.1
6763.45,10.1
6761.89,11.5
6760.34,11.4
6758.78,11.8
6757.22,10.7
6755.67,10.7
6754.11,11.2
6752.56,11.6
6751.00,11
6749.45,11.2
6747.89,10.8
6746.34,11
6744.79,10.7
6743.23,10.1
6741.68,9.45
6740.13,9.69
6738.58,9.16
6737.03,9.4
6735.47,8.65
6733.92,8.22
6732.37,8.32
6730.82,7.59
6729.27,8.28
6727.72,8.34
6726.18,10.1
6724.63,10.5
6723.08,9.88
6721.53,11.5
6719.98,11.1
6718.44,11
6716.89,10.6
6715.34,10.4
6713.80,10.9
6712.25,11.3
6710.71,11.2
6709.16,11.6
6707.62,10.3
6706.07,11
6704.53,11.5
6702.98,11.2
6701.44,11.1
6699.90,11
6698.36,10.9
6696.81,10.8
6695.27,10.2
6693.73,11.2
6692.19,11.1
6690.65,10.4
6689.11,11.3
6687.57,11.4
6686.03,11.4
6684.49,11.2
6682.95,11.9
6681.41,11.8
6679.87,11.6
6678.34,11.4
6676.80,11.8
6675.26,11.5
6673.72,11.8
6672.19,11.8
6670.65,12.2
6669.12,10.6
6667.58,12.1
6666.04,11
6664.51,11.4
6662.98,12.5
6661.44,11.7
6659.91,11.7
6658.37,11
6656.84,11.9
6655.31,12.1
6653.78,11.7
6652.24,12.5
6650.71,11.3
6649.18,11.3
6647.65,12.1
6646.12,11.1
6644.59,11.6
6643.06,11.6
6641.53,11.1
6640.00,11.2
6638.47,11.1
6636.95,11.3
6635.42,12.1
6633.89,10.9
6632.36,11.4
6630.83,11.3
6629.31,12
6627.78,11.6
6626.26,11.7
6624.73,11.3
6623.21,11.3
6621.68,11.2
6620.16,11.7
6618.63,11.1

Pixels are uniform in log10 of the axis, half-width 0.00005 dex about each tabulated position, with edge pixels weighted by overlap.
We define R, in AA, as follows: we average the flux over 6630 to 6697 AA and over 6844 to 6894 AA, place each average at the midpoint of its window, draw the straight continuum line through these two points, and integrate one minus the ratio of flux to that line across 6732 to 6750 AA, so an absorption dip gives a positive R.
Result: 2.6 AA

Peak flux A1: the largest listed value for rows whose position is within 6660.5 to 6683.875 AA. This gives 12.5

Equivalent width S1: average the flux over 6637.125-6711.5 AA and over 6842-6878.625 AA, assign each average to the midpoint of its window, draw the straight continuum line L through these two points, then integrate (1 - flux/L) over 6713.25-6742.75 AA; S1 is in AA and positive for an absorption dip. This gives 4.44 AA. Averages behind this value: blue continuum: 11.4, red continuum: 11.2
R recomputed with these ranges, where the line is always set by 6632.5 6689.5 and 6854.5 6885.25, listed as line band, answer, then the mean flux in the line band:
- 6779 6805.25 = 0.86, 10.9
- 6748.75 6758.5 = 0.21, 11.1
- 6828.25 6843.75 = 0.07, 11.1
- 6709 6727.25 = 1.05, 10.8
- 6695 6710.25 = 0.64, 11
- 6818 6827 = -0.10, 11.3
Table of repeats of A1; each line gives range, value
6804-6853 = 12.6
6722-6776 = 11.8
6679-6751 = 11.9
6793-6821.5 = 12.2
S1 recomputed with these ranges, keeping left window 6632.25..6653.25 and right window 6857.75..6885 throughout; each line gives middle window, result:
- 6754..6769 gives 0.22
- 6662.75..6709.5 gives 0.33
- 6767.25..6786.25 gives 0.60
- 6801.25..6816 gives -0.21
